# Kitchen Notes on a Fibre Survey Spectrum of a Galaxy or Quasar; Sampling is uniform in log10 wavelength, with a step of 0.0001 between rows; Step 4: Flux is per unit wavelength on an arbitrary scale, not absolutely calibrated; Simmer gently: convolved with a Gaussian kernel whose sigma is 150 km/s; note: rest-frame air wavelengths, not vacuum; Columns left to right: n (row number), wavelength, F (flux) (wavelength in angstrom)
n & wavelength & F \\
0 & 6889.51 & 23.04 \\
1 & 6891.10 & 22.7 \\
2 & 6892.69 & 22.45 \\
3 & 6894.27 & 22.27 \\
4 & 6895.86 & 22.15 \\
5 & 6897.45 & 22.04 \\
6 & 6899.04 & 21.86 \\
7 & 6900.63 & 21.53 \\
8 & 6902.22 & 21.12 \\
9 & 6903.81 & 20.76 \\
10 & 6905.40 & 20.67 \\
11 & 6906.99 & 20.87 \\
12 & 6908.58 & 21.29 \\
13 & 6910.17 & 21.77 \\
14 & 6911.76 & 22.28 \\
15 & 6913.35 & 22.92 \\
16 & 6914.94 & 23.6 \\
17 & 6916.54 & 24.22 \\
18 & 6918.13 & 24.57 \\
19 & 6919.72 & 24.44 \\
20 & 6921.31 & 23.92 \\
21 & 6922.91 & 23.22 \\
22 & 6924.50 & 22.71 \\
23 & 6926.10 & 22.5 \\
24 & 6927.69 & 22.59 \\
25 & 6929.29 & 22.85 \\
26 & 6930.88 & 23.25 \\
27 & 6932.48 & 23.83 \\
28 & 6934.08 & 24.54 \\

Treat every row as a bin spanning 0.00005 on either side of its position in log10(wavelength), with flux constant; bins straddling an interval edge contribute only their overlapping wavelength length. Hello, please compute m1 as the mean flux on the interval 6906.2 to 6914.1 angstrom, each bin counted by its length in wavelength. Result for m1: 21.8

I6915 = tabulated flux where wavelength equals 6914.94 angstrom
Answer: 23.6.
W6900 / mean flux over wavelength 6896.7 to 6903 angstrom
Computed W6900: 21.6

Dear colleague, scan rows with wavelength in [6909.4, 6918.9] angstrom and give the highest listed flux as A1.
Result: 24.57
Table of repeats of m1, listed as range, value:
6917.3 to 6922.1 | 24.4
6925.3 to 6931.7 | 22.8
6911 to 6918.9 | 23.5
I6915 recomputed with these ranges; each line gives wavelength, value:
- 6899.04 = 21.86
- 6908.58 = 21.29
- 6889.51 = 23.04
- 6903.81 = 20.76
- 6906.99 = 20.87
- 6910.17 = 21.77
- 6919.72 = 24.44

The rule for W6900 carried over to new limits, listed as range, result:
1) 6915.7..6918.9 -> 24.3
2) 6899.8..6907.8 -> 21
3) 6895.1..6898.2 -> 22.1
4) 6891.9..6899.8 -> 22.2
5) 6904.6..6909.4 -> 21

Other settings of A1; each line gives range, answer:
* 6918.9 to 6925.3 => 24.44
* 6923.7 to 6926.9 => 22.71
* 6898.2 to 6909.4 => 21.86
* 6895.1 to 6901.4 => 22.15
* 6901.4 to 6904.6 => 21.12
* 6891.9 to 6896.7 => 22.45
